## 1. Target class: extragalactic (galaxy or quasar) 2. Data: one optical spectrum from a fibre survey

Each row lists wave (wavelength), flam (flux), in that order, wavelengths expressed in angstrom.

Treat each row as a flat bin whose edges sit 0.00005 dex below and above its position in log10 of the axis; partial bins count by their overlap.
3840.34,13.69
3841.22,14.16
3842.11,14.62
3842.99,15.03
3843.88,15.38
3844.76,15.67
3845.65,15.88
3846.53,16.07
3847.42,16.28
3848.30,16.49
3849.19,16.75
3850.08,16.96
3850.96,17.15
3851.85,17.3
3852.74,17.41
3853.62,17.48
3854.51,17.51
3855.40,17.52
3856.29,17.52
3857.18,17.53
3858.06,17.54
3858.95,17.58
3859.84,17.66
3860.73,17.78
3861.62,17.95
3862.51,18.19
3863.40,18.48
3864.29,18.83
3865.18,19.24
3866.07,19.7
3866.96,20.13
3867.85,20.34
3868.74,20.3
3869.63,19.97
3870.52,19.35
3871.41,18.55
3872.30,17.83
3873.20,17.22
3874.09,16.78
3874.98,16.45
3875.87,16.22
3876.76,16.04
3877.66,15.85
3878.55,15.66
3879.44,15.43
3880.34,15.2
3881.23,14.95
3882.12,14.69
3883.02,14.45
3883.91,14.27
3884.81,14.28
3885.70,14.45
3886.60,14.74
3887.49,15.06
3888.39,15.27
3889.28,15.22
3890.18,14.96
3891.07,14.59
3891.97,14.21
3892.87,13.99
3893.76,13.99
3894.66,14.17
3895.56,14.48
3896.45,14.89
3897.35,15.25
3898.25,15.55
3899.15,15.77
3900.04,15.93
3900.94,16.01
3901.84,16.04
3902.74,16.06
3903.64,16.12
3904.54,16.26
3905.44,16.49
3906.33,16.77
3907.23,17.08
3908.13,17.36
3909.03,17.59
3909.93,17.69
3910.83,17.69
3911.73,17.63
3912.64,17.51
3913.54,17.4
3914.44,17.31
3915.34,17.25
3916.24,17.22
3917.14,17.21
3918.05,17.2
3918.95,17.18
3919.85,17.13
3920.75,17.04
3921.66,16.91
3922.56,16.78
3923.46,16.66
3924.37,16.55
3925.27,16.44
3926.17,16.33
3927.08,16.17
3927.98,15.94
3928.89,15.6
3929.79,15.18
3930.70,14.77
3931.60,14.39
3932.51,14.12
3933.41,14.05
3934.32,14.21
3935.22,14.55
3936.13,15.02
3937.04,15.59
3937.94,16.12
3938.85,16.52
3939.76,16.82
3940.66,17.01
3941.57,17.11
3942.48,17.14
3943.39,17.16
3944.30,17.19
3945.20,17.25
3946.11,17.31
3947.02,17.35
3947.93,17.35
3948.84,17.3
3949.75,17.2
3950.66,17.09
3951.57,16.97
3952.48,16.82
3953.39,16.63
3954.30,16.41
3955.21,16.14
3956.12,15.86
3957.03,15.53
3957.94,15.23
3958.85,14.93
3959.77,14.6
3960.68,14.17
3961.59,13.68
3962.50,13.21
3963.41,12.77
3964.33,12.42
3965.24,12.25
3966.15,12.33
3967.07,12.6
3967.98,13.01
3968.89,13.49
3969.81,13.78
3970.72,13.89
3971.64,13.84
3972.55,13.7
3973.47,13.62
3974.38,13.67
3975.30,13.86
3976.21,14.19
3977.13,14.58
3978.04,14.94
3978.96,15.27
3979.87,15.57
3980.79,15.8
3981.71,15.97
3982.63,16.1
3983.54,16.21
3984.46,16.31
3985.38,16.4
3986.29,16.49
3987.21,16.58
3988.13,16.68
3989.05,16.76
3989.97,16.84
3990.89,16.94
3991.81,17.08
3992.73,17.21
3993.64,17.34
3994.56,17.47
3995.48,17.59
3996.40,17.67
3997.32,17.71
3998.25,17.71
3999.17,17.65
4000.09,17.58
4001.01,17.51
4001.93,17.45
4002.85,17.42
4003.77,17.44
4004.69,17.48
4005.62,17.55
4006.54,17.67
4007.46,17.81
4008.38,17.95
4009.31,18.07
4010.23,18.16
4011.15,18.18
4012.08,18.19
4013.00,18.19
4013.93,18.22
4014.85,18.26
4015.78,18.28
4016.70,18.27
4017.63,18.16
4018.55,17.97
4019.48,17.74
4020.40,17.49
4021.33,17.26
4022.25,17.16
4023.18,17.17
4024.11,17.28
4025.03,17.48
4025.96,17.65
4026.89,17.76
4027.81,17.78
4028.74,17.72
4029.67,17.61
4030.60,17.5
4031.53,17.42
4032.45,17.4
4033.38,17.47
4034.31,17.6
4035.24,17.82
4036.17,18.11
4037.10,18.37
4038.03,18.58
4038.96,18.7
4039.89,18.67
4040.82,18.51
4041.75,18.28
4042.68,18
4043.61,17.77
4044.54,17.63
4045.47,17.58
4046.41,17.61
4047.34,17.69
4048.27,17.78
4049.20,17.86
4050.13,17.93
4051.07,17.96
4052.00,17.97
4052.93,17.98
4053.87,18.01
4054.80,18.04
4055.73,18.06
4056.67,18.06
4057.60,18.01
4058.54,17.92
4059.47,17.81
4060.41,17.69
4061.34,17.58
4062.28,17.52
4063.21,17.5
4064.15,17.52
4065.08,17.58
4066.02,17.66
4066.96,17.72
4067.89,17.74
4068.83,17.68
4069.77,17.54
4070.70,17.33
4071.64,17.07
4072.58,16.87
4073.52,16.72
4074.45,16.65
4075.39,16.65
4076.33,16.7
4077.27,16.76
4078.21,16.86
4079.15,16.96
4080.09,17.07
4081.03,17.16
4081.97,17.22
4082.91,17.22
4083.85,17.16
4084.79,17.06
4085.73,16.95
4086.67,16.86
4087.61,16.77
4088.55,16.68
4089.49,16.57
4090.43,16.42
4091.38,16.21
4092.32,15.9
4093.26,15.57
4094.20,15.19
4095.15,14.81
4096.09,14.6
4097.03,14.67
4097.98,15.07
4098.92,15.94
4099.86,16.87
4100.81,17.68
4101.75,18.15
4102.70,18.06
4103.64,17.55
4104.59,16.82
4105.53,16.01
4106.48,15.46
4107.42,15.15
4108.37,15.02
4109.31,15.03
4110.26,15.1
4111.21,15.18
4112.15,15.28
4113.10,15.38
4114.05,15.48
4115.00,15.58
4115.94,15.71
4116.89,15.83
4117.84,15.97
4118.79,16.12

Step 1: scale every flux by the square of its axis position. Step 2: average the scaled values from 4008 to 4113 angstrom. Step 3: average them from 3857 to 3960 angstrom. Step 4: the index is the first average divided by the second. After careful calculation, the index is 1.1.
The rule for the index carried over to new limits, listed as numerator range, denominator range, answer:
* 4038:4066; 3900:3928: 1.14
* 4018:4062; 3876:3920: 1.21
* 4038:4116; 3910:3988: 1.15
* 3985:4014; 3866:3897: 1.16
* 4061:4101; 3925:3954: 1.11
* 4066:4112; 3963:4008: 1.10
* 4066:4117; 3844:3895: 1.10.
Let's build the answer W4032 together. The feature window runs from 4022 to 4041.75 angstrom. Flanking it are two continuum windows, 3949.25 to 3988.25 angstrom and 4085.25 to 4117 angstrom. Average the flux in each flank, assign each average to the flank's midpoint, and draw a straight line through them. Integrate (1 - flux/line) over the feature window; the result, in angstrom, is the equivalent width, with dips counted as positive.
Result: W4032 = -3.08 angstrom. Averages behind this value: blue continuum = 14.9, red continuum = 16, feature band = 17.8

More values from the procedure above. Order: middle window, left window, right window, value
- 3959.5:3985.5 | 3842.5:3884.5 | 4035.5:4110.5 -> 4.5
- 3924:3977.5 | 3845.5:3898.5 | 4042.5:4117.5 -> 4.7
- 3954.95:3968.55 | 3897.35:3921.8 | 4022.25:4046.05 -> 2.7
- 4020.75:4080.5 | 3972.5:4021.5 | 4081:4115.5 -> -4.0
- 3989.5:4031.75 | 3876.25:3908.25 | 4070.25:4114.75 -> -4.6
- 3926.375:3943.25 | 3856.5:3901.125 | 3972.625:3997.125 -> 0.6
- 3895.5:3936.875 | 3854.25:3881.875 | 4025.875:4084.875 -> 3.4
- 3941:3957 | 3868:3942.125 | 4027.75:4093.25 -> -0.4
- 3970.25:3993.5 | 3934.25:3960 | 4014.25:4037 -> 1.9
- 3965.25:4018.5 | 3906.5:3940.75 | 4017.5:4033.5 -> 2.5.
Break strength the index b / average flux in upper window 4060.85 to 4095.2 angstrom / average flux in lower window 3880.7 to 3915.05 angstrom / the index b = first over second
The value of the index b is 1.08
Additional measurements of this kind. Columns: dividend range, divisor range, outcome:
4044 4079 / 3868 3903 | 1.11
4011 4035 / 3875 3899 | 1.19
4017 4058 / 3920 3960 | 1.10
